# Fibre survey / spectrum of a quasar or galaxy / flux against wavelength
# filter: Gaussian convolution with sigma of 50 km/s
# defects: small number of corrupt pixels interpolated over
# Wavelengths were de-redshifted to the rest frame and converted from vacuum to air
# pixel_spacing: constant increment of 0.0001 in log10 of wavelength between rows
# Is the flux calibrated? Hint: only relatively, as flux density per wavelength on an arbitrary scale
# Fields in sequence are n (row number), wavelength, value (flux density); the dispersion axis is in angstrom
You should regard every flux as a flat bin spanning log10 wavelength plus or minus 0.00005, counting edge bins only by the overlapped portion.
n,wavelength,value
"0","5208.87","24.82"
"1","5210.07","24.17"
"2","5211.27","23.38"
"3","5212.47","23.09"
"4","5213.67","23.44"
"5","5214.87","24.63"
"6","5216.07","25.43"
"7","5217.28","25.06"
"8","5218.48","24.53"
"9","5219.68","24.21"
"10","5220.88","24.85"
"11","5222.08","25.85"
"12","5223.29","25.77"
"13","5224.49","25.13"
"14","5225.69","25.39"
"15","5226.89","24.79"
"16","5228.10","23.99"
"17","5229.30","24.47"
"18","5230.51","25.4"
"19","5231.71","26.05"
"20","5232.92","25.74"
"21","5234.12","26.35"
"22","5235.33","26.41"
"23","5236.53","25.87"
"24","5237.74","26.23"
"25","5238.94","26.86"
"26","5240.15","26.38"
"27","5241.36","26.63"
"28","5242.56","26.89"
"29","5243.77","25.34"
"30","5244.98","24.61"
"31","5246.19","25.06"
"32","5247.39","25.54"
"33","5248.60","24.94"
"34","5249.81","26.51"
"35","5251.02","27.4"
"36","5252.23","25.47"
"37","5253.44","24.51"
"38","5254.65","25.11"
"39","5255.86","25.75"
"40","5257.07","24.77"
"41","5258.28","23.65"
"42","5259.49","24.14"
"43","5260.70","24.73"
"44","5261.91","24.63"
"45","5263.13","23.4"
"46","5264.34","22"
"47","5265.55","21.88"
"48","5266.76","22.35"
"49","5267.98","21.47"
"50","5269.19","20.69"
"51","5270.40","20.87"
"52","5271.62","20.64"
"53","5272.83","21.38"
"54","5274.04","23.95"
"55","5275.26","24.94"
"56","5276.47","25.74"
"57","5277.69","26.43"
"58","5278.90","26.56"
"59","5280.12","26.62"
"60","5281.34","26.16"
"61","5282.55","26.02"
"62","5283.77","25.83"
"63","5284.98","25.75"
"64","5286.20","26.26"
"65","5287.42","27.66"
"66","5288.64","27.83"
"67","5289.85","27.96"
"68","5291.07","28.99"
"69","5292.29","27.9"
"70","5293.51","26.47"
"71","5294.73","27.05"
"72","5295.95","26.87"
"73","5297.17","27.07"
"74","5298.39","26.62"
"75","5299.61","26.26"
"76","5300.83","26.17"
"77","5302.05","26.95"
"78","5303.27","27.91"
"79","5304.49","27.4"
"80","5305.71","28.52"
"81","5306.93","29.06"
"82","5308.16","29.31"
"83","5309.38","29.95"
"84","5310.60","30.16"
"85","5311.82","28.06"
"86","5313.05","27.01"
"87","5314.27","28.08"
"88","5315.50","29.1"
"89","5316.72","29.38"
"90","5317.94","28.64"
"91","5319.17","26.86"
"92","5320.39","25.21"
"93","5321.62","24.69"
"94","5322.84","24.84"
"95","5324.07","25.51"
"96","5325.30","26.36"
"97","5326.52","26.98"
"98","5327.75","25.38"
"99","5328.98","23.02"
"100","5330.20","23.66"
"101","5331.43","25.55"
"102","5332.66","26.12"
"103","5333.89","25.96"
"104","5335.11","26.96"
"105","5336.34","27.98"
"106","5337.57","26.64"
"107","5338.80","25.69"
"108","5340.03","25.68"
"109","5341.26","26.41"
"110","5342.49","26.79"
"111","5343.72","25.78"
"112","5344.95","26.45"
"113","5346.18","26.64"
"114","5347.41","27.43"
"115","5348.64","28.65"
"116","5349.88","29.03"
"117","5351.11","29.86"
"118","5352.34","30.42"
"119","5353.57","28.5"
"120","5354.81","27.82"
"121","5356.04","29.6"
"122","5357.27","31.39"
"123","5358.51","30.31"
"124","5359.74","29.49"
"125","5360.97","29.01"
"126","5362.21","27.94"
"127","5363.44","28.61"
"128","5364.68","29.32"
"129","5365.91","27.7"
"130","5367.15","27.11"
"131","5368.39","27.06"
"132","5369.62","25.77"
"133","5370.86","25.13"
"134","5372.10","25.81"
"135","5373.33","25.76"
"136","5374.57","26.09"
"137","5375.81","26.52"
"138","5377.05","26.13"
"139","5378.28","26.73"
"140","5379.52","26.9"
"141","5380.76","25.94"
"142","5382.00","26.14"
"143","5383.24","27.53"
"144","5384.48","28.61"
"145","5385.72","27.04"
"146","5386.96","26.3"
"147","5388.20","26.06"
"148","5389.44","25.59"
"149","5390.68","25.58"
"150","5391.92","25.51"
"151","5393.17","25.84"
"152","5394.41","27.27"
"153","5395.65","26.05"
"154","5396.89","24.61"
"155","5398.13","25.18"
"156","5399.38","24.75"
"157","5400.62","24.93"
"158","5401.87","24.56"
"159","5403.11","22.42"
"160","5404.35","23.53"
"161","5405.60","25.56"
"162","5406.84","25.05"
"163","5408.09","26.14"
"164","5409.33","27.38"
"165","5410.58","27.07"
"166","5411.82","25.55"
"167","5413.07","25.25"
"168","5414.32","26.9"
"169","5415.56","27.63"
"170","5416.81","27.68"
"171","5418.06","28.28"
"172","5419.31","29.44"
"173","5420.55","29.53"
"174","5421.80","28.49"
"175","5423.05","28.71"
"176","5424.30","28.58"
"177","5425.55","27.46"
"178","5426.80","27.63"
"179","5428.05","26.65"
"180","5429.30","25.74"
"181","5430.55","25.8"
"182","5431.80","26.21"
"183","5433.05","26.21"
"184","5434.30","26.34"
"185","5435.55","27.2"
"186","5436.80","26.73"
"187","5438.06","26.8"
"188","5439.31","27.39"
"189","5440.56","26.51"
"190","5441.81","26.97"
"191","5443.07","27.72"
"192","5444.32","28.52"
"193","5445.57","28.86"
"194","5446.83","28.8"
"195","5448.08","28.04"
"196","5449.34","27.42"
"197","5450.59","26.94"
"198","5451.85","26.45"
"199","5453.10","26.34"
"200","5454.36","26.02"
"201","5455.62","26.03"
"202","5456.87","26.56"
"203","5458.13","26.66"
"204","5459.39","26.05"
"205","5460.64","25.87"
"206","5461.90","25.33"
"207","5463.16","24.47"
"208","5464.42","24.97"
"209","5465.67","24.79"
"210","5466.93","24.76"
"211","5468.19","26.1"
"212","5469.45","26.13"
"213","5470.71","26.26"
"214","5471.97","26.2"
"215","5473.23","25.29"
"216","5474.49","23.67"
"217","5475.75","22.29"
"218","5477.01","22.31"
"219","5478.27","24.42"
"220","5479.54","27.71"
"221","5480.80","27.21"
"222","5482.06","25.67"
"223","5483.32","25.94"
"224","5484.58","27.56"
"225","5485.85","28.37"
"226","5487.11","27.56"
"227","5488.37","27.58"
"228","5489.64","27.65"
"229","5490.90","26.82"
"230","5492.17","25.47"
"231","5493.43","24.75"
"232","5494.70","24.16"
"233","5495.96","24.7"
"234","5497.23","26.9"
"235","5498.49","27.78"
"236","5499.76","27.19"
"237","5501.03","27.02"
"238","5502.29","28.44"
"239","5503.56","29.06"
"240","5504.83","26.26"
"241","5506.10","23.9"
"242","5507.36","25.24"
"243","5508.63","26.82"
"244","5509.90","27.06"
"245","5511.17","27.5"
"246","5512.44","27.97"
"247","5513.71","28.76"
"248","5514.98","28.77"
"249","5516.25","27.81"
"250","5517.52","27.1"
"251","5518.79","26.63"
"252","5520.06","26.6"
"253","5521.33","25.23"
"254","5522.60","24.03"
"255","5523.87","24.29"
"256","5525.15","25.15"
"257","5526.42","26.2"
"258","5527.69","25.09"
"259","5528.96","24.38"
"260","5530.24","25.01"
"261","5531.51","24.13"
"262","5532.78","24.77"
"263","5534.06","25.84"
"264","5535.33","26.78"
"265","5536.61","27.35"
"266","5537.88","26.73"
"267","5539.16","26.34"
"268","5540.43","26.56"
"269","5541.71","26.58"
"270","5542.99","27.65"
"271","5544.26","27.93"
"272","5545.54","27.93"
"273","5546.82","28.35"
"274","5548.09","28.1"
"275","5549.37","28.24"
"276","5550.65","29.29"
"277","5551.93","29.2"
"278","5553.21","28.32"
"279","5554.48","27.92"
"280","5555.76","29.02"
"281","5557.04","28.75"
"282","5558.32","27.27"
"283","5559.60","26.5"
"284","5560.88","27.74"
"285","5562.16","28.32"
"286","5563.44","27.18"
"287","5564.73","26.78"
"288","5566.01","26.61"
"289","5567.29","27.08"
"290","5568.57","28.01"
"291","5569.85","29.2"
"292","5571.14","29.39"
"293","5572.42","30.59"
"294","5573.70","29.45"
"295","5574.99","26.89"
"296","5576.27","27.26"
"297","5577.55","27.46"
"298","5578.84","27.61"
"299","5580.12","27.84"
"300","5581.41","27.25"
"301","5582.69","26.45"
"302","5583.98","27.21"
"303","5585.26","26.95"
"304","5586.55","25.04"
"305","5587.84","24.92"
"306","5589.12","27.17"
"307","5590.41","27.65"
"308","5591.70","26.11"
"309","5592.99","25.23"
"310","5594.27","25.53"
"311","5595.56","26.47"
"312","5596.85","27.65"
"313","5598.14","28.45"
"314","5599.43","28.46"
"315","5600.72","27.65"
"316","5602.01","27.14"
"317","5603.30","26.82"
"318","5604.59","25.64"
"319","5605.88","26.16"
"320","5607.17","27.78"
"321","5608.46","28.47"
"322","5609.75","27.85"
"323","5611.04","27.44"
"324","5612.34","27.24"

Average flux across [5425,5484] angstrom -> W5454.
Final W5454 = 26.2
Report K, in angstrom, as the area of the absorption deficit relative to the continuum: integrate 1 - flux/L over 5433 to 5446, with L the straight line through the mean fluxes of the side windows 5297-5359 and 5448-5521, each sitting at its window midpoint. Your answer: -0.3 angstrom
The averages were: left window 27.3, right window 26.3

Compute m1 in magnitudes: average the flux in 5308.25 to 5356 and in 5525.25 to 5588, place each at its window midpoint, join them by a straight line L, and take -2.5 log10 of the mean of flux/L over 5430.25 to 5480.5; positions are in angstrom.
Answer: 0.04 mag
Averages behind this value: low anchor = 27.1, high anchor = 27.3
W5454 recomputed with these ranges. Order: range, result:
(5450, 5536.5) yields 26.1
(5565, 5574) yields 28.5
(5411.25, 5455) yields 27.3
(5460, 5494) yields 25.8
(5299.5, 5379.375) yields 27.3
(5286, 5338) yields 27.1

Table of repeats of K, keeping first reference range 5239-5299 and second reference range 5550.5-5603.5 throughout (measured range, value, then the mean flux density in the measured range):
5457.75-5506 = 1.4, 26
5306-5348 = -1.9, 26.8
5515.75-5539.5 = 1.2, 25.7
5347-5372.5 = -2.5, 28.4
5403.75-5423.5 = -0.5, 27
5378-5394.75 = -0.2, 26.5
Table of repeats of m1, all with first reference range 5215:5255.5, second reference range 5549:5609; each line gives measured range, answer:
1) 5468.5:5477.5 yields 0.09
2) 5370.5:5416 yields 0.02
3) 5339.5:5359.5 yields -0.08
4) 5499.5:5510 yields 0.01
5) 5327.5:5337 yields 0.02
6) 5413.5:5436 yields -0.03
